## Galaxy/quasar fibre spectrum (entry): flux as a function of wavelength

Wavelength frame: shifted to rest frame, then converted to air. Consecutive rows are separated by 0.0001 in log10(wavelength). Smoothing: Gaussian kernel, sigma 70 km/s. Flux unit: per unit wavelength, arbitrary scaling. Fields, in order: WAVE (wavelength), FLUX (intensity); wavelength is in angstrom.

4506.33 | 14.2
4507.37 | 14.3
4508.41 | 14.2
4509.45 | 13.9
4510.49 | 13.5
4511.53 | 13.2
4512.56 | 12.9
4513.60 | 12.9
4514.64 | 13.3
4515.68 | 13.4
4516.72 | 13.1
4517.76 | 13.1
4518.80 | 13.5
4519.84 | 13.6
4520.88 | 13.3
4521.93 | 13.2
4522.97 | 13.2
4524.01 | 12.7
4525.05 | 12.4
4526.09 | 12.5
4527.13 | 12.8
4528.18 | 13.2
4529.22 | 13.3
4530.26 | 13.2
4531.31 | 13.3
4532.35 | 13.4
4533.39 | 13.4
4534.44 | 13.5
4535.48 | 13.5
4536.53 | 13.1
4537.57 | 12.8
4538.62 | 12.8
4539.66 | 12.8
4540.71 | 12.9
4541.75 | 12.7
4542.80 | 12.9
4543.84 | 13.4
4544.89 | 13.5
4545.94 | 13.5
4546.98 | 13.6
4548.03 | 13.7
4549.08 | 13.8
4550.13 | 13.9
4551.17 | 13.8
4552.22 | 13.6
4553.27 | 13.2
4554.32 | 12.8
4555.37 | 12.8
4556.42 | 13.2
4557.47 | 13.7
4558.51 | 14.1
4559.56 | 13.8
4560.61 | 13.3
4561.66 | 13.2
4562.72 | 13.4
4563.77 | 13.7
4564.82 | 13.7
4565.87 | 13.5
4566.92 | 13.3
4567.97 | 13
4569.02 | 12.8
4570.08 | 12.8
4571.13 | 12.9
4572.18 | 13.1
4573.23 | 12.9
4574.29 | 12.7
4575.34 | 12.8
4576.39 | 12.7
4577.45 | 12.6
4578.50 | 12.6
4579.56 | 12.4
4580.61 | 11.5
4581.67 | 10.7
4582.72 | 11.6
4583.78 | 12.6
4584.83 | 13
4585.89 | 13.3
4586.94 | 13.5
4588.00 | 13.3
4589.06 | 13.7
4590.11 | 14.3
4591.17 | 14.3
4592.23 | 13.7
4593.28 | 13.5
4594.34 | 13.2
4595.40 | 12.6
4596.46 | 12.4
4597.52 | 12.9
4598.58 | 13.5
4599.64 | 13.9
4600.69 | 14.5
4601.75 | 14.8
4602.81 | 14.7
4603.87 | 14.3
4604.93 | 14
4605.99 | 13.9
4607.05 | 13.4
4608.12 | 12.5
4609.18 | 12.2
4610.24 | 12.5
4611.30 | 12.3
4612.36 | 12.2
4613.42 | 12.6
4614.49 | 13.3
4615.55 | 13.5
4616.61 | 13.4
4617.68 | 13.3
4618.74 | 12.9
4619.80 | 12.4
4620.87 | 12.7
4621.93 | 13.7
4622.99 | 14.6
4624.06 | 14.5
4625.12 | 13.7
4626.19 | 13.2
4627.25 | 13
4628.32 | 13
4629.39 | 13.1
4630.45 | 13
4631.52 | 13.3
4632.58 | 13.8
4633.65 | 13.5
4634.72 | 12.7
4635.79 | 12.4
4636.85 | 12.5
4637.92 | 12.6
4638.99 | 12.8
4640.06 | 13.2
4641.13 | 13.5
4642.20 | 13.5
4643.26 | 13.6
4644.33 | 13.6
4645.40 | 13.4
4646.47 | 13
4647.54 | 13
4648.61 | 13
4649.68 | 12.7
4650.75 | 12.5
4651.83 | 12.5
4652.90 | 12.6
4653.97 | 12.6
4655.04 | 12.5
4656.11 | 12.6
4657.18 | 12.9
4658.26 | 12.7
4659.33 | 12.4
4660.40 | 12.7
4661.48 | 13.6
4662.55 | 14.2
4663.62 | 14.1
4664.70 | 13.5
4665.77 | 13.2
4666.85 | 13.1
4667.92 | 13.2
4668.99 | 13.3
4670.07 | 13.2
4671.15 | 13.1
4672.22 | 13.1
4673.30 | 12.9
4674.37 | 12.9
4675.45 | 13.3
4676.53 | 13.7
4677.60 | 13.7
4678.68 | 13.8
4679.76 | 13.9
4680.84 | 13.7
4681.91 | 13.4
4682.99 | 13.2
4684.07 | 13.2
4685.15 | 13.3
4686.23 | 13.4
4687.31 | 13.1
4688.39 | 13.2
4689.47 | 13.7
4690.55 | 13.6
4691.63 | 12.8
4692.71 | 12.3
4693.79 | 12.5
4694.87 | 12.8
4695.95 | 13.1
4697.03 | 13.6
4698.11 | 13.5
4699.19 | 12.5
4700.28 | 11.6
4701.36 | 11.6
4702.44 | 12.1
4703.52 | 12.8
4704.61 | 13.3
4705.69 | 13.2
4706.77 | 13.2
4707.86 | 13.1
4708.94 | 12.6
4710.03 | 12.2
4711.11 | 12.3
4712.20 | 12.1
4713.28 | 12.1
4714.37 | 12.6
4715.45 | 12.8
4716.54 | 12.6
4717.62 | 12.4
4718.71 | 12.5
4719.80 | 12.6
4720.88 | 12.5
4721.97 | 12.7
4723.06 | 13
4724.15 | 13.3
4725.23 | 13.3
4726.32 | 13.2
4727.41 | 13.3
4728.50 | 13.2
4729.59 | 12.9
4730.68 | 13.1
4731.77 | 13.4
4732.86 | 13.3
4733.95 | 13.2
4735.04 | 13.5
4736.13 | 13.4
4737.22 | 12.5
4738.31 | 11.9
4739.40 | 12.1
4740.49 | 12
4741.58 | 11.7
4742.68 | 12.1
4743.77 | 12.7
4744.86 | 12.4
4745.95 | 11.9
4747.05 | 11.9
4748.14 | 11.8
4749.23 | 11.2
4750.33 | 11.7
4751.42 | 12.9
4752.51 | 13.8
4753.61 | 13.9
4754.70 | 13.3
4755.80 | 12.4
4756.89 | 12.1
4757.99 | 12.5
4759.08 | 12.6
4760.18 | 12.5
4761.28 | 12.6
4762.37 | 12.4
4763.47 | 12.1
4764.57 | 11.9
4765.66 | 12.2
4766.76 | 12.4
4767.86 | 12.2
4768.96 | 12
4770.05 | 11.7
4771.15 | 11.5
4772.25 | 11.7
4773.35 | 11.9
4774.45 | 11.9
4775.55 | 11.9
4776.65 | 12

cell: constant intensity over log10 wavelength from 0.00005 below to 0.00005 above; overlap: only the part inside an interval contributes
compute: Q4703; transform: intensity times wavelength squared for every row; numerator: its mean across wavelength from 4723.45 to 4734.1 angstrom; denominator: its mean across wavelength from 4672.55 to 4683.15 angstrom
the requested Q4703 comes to 1.0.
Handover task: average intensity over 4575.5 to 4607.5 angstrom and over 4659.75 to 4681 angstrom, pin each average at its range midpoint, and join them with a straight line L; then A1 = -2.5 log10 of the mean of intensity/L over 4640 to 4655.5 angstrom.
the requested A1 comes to 0.028 mag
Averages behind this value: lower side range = 13.2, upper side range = 13.4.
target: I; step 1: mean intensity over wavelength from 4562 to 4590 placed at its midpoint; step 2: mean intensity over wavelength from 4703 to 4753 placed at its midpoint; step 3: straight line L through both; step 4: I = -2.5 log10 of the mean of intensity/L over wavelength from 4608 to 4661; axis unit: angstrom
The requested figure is -0.02 mag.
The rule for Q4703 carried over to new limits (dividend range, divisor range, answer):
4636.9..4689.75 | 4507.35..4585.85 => 1.06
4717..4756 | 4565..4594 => 1.05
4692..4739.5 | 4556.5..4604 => 1.03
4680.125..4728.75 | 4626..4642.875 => 1.01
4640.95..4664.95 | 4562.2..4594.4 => 1.04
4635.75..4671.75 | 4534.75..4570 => 1.02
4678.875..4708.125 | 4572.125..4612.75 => 1.04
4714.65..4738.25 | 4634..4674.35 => 1.03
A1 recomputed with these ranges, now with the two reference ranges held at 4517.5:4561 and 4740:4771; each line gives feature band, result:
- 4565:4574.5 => 0.01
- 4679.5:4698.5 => -0.05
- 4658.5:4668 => -0.05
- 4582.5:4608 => -0.04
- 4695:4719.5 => -0.01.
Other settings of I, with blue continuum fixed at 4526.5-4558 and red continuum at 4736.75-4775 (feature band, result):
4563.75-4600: 0.01 mag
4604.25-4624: -0.02 mag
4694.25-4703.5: -0.01 mag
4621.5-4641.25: -0.03 mag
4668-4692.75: -0.06 mag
